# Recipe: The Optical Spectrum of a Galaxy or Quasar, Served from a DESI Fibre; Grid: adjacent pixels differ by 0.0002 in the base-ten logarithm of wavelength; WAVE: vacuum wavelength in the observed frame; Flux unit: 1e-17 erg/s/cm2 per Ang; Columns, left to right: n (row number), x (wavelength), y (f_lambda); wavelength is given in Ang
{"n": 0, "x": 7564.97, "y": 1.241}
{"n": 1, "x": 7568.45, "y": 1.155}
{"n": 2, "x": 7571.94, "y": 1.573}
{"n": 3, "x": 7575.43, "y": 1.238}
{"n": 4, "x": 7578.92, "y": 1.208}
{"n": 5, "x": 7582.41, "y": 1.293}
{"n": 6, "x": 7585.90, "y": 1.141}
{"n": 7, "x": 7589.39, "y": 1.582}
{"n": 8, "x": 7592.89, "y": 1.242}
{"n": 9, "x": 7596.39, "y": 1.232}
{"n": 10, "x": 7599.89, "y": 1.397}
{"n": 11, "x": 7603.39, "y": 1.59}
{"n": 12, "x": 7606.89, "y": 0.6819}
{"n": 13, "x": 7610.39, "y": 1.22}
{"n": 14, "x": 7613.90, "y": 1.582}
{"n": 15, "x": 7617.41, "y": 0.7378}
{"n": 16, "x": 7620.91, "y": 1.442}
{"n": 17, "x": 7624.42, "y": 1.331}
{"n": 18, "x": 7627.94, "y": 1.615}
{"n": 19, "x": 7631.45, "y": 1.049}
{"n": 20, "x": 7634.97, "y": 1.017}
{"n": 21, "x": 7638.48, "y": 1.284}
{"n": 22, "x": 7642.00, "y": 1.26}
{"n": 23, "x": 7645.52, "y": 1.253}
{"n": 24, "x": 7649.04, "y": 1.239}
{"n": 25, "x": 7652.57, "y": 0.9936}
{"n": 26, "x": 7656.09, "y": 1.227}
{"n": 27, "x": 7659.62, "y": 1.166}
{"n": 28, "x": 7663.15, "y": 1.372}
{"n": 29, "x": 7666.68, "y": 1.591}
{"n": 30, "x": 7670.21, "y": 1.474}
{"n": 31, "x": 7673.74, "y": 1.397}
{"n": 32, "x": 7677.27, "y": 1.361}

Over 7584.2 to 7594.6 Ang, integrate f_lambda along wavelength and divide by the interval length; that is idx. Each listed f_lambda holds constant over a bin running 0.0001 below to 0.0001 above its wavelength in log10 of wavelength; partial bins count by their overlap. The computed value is 1.32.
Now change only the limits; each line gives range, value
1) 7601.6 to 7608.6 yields 1.14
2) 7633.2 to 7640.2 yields 1.15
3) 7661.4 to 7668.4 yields 1.48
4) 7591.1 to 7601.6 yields 1.29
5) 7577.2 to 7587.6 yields 1.21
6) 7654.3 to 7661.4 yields 1.2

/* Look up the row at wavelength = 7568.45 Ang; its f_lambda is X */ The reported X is 1.155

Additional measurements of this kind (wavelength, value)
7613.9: 1.582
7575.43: 1.238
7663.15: 1.372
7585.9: 1.141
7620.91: 1.442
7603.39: 1.59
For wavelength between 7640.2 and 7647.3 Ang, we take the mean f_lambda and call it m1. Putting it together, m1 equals 1.26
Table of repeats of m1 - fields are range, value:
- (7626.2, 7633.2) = 1.33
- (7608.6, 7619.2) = 1.18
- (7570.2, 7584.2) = 1.33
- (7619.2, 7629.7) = 1.46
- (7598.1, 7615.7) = 1.29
